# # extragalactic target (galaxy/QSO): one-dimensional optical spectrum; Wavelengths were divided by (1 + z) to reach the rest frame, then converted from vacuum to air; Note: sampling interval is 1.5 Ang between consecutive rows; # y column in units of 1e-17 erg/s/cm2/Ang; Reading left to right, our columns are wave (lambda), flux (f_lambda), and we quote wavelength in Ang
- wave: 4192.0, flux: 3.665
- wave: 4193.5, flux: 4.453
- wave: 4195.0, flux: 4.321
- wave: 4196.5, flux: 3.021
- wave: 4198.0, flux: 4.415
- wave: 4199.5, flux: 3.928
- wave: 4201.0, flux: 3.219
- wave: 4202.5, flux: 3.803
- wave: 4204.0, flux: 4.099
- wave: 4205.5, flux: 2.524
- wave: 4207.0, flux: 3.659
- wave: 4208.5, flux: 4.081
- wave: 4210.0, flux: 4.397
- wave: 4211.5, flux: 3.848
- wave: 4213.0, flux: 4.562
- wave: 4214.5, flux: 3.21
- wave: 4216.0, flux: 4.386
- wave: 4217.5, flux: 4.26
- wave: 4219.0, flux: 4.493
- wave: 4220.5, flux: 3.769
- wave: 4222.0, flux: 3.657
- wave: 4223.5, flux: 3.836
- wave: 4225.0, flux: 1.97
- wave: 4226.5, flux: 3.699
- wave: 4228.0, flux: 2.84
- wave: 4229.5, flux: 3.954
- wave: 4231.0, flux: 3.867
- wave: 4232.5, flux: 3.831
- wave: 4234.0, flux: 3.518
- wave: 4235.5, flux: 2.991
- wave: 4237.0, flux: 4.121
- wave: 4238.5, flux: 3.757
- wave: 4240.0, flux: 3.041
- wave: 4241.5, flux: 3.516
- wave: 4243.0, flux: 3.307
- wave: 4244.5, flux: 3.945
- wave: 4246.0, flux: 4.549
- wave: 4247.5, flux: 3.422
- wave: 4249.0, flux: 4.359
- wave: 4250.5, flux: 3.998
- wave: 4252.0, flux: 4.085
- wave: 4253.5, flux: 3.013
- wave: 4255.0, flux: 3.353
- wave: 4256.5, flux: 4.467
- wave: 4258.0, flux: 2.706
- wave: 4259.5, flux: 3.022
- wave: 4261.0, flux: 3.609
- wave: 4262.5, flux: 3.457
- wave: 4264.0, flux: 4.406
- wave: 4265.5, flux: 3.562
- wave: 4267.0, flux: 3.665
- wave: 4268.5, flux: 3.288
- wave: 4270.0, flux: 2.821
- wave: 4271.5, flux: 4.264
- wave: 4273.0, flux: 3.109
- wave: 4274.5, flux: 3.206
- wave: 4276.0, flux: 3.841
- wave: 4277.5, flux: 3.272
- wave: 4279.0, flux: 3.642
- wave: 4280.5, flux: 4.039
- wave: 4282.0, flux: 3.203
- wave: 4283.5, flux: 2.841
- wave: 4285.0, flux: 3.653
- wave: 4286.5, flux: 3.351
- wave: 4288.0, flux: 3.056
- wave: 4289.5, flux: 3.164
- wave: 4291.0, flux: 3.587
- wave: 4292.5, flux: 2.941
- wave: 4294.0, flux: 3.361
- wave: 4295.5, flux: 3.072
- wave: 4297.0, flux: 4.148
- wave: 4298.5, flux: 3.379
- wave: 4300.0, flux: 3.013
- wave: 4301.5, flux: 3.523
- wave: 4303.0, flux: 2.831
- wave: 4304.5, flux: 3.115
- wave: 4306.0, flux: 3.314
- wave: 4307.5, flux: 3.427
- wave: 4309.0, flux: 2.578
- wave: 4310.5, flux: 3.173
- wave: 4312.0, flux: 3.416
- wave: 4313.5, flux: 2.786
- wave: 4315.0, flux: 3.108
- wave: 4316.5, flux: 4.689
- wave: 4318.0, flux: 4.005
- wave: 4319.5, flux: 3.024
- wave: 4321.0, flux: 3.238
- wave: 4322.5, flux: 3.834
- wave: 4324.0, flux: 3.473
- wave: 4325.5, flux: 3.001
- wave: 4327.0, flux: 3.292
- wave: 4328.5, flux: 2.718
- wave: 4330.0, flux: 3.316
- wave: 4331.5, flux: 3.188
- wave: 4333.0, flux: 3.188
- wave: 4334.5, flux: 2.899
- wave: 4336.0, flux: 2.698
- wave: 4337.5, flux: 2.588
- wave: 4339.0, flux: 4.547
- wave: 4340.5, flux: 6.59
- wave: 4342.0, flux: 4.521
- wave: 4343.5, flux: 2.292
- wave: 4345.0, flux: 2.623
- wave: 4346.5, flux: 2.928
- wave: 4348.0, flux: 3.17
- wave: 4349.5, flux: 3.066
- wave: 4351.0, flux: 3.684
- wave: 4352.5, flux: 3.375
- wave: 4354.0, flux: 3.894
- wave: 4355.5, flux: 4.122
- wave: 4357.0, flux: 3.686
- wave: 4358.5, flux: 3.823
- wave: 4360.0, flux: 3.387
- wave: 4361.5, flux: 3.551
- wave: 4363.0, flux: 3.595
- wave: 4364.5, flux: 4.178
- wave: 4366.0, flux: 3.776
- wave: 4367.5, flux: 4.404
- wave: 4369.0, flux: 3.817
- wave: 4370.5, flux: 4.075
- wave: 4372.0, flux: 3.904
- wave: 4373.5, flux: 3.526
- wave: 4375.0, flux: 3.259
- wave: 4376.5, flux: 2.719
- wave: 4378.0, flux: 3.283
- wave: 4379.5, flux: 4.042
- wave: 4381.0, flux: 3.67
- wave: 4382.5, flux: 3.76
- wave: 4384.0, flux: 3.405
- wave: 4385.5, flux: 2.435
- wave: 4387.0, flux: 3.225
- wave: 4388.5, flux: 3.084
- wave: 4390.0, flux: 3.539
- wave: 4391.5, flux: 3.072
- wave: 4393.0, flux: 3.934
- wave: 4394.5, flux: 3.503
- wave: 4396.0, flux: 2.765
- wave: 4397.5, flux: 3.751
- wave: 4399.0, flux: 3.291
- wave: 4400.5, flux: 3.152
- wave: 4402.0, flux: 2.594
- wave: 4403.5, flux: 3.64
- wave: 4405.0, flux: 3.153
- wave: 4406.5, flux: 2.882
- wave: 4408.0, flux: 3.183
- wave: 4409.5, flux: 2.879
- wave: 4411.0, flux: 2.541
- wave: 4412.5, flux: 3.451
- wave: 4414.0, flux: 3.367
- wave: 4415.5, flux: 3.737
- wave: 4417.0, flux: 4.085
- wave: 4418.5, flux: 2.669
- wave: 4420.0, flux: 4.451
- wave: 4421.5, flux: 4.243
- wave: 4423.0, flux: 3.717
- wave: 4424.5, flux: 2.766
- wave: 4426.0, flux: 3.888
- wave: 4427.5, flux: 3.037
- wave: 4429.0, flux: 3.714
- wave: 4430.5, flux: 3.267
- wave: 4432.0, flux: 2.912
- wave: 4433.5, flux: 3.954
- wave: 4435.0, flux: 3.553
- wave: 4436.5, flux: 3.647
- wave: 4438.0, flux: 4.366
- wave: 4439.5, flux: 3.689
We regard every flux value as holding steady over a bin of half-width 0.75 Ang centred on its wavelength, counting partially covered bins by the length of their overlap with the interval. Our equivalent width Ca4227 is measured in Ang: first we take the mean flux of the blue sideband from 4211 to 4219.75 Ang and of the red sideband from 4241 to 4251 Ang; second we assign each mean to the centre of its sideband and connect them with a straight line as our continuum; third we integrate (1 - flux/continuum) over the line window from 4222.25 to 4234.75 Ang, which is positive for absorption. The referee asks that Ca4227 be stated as 1.8 Ang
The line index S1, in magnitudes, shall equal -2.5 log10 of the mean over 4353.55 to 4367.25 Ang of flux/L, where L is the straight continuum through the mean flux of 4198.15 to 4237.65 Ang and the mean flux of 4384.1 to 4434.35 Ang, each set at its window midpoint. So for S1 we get -0.11 mag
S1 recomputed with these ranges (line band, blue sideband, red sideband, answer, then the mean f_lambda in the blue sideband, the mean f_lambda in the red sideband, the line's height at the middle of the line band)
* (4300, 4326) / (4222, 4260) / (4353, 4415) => 0.06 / 3.57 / 3.45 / 3.51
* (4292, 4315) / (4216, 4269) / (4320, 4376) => 0.12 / 3.65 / 3.54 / 3.59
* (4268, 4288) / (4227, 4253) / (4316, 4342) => 0.07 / 3.7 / 3.56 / 3.64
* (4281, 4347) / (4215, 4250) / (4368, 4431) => 0.07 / 3.7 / 3.4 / 3.55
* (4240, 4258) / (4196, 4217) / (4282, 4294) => -0.07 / 3.81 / 3.23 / 3.51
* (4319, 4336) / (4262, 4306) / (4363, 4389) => 0.10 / 3.41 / 3.57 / 3.48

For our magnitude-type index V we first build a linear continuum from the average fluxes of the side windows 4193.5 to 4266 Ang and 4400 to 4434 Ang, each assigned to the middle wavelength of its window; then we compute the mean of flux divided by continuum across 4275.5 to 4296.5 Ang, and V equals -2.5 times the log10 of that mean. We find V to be 0.08 mag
